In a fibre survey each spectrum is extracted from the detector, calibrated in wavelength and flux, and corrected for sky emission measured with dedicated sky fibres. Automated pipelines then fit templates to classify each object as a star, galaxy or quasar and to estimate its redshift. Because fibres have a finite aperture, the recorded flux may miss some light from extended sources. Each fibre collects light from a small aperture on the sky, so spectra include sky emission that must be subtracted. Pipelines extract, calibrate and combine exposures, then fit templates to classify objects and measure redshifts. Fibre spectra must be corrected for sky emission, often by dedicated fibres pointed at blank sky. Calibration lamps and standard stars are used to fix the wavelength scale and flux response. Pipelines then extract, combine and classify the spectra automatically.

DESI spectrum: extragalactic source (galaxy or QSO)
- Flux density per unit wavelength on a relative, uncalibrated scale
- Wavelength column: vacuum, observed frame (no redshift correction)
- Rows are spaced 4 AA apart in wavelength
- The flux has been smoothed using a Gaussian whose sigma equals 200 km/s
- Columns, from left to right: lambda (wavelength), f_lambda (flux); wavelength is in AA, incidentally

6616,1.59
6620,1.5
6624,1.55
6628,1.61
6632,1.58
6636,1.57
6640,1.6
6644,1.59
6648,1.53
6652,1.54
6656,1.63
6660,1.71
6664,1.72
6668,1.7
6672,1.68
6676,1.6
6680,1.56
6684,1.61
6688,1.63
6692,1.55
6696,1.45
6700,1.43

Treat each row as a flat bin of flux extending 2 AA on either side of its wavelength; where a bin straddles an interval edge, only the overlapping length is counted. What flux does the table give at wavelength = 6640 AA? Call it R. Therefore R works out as 1.6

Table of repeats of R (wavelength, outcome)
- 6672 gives 1.68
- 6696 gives 1.45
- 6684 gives 1.61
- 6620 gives 1.5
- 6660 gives 1.71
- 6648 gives 1.53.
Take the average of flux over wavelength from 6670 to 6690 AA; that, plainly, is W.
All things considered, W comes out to 1.62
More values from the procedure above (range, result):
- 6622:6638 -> 1.58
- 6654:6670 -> 1.69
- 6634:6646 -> 1.59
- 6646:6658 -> 1.57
